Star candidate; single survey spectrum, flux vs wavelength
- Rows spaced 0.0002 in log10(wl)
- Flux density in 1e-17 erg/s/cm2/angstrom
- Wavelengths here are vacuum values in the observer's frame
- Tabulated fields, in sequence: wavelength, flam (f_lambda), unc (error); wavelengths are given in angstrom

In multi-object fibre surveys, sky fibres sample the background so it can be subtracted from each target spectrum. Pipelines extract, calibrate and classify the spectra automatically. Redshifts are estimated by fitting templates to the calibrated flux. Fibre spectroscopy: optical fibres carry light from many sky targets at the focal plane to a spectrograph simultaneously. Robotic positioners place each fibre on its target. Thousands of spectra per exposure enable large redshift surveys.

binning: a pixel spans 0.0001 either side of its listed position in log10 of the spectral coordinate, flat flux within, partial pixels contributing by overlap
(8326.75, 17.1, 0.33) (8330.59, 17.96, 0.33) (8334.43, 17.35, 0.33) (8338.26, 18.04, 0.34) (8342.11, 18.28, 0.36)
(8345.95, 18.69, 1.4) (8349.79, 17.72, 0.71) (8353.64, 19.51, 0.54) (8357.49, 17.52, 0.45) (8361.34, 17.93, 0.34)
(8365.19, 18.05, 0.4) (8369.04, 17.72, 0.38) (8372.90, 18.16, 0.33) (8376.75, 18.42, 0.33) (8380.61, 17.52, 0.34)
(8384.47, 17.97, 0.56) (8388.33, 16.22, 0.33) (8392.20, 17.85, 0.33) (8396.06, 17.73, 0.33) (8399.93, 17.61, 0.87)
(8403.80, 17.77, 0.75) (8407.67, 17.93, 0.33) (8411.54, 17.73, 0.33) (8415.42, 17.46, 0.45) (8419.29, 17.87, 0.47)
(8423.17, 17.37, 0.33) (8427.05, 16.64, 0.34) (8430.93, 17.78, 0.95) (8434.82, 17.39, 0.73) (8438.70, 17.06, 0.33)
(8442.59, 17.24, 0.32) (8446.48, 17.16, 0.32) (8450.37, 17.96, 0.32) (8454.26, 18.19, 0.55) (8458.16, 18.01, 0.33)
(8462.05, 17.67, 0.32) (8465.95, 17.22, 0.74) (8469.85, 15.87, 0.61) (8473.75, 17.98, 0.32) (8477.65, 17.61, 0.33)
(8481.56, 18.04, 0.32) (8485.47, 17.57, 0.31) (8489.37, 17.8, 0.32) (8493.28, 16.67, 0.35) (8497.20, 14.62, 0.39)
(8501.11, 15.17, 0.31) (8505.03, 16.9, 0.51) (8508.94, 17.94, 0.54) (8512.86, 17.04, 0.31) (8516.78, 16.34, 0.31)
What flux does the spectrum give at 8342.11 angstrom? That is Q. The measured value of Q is 18.28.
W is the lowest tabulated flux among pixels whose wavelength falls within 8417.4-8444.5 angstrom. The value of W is 16.64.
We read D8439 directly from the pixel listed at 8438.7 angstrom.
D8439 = 17.06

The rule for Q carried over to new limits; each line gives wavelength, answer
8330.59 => 17.96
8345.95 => 18.69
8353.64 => 19.51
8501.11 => 15.17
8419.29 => 17.87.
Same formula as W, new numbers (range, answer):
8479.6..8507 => 14.62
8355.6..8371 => 17.52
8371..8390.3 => 16.22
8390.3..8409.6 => 17.61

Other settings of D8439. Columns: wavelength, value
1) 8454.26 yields 18.19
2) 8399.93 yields 17.61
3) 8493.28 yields 16.67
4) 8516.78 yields 16.34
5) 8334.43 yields 17.35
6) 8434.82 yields 17.39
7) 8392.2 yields 17.85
